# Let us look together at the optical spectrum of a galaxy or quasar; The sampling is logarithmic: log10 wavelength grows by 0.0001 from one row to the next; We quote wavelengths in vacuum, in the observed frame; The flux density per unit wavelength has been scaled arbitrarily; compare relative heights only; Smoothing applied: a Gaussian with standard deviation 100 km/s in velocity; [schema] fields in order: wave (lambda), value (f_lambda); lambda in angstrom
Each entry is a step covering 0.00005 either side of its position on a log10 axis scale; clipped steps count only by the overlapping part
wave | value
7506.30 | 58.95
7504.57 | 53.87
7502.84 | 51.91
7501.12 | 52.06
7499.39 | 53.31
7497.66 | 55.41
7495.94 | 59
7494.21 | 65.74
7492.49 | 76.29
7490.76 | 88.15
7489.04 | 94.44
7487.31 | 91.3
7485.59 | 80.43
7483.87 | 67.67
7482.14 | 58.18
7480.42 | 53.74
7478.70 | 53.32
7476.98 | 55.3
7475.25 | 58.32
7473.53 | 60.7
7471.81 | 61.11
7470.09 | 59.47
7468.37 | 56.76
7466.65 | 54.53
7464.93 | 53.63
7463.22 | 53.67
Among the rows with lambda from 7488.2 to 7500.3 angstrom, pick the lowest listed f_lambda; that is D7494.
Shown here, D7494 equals 53.31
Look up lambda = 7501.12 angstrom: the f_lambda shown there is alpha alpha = 52.06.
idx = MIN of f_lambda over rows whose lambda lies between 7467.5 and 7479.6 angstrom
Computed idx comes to 53.32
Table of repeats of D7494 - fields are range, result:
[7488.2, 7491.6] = 88.15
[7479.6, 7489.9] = 53.74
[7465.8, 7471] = 54.53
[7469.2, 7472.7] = 59.47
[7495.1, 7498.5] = 55.41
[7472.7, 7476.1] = 58.32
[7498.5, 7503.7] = 51.91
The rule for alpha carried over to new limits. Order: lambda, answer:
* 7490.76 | 88.15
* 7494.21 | 65.74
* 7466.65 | 54.53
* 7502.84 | 51.91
